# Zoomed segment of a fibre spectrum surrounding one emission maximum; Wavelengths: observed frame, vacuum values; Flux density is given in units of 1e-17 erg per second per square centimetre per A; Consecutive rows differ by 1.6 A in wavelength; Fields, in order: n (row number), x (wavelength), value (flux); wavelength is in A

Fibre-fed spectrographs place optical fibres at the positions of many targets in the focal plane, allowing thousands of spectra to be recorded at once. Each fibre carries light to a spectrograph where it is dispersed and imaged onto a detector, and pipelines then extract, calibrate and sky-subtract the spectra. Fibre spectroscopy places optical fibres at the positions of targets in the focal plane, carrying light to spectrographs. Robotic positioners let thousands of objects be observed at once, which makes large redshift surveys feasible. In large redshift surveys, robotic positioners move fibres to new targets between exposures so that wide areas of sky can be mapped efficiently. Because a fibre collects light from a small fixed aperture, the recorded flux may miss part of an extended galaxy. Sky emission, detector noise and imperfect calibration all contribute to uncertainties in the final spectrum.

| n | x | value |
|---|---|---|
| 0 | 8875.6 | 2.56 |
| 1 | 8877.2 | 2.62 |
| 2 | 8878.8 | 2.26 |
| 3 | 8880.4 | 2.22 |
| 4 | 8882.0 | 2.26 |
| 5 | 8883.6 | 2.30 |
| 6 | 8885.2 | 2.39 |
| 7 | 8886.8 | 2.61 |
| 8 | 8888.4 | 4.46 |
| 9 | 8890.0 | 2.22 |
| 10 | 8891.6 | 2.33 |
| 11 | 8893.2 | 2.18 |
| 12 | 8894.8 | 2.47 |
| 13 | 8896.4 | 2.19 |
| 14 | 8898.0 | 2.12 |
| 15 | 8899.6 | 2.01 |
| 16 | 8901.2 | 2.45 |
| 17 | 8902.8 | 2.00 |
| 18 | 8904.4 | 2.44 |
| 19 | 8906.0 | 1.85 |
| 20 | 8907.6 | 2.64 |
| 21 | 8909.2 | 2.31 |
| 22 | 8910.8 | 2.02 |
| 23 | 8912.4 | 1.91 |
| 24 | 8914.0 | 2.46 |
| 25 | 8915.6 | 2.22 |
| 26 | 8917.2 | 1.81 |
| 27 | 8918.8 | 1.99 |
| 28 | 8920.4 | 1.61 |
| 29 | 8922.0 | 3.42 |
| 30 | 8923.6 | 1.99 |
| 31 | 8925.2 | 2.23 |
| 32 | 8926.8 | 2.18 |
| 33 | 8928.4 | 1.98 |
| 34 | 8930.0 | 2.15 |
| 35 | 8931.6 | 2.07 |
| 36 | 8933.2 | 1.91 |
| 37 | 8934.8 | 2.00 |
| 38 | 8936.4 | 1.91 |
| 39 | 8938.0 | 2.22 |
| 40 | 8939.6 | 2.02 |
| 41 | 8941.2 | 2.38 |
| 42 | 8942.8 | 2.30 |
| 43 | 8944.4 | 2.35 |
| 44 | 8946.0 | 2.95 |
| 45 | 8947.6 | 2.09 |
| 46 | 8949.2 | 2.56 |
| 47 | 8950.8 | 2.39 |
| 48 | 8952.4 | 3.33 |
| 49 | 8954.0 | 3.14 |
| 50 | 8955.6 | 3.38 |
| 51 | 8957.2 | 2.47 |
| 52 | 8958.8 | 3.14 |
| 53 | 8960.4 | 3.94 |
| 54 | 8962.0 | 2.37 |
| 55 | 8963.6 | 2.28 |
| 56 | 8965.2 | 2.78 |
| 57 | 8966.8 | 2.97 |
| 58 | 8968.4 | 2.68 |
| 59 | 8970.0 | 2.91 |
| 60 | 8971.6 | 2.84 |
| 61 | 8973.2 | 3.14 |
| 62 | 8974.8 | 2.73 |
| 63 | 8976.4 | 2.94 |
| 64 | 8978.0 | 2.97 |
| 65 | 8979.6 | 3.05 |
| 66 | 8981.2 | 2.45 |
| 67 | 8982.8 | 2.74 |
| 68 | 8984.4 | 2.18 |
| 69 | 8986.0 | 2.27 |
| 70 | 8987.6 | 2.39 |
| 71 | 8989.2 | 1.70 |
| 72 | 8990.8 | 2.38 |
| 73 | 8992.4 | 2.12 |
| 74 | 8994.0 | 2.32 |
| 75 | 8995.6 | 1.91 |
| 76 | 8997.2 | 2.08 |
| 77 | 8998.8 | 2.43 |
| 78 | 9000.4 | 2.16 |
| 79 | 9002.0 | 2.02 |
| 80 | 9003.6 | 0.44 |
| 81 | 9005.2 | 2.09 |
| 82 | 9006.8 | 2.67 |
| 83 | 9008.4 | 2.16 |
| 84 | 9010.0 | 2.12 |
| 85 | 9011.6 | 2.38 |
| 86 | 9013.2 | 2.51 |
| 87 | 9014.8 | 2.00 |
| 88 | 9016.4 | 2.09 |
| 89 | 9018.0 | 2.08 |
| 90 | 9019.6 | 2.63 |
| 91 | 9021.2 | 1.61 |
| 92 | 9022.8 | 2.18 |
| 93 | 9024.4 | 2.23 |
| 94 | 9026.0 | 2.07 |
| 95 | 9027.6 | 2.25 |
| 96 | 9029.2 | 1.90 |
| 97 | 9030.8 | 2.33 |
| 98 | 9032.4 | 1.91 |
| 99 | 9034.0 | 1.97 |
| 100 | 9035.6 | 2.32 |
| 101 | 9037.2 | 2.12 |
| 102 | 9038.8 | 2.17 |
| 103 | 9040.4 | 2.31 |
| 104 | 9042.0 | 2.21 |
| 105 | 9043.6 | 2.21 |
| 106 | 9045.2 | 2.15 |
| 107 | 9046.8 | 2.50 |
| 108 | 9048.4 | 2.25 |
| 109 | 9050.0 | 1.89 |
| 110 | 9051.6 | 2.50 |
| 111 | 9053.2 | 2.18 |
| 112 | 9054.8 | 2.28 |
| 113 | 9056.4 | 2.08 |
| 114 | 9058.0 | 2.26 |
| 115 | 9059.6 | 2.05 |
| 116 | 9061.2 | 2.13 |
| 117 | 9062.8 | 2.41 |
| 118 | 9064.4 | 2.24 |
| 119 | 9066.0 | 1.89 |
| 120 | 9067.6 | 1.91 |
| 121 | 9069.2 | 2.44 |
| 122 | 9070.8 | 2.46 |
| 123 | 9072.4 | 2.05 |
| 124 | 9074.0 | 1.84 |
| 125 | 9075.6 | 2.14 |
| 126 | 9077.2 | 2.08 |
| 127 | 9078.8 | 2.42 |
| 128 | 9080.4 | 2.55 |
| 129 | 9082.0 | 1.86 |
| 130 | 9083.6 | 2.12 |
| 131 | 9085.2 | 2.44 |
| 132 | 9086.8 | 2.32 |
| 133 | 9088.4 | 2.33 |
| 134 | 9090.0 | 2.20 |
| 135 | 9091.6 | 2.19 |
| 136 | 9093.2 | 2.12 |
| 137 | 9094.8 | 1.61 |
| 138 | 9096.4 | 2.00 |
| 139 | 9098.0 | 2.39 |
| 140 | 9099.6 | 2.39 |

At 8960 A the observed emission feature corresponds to [S II] 6716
